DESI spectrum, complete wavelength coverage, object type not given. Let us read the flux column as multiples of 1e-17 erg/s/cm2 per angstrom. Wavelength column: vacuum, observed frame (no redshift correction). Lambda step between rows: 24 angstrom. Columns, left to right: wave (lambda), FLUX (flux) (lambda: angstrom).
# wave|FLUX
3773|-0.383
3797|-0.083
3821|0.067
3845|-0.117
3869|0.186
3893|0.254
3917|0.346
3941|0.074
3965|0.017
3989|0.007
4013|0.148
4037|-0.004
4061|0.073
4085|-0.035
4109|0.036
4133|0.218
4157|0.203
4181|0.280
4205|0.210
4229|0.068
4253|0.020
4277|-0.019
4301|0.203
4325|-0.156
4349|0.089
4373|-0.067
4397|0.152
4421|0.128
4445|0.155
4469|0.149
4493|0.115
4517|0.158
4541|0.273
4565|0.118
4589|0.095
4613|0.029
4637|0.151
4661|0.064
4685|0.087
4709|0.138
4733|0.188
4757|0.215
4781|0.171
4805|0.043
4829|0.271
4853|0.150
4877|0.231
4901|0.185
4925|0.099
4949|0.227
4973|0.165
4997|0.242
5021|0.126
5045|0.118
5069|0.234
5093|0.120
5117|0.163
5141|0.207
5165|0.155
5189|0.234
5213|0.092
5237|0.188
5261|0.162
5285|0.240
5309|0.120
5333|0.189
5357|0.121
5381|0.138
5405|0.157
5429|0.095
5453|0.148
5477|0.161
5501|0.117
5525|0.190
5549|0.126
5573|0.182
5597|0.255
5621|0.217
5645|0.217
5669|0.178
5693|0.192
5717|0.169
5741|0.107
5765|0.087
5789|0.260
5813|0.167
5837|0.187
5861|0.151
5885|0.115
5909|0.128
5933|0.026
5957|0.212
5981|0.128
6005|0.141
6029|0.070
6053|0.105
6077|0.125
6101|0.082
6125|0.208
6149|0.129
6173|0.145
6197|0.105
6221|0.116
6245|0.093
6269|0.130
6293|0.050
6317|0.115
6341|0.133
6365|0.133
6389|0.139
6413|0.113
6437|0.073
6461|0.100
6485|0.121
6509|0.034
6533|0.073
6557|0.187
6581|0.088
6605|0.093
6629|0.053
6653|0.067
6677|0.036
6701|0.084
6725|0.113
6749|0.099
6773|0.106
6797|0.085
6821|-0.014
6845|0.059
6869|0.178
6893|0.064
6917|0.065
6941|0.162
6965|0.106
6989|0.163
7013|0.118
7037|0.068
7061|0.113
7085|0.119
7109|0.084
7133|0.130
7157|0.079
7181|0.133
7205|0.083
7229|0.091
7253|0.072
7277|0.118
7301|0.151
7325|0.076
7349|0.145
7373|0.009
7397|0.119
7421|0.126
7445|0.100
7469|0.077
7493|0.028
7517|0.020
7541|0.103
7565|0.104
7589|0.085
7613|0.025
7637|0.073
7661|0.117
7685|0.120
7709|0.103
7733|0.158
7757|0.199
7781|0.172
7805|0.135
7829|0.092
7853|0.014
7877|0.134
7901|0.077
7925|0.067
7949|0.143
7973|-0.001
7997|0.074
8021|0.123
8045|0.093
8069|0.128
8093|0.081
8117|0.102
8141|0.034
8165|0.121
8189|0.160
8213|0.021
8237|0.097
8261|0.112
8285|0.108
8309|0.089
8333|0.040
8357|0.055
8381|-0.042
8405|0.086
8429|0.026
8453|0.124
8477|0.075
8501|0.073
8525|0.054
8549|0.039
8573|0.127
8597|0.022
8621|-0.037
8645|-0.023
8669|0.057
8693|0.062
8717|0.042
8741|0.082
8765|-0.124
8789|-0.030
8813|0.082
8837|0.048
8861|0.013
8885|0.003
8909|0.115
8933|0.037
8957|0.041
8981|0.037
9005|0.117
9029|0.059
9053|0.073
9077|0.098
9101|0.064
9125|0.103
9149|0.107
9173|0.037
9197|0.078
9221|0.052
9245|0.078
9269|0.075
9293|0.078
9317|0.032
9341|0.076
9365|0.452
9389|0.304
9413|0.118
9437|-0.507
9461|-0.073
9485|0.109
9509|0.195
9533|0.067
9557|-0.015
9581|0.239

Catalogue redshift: 0.182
